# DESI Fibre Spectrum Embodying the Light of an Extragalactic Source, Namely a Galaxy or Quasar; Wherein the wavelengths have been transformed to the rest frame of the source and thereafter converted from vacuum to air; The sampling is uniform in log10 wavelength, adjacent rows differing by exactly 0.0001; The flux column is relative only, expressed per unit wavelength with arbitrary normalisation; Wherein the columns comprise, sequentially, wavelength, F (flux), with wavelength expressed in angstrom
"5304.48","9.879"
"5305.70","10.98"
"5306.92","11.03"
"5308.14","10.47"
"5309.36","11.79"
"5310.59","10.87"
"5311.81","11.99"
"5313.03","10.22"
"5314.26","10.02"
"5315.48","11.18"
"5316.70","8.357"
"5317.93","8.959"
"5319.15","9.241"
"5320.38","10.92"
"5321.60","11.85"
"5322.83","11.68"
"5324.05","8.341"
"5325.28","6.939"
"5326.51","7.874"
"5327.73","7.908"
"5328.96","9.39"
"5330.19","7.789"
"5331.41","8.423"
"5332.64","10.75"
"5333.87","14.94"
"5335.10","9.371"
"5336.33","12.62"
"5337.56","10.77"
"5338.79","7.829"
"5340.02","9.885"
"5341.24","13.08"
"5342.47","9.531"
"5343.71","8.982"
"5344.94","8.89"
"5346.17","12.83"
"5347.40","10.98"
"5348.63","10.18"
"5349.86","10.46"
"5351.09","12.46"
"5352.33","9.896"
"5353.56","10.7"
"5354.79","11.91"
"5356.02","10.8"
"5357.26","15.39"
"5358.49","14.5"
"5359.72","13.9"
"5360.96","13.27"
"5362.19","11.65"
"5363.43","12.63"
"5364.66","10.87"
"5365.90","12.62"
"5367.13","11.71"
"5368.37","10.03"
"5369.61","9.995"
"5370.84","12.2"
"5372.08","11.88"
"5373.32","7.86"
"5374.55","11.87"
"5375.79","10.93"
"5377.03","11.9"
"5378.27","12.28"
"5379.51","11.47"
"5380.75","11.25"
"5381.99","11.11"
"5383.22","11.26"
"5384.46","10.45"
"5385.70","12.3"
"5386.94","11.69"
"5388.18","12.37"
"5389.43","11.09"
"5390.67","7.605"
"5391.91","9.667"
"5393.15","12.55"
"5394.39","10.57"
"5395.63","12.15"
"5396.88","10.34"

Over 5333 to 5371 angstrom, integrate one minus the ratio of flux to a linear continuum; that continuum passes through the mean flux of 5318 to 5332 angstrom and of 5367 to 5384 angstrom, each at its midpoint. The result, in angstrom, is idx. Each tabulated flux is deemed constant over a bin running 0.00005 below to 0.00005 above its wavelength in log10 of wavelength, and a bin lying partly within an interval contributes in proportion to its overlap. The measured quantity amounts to -4.7 angstrom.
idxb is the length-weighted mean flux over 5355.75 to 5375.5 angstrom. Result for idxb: 11.9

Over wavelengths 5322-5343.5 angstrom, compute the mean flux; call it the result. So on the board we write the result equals 9.83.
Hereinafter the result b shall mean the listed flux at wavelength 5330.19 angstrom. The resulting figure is 7.789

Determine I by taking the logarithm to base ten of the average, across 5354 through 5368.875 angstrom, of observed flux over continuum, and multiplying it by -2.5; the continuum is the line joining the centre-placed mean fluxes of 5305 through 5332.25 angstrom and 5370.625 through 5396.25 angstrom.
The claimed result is -0.164 mag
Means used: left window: 9.84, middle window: 12.4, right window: 11.1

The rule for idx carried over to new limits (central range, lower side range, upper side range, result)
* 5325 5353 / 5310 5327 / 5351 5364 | 2.8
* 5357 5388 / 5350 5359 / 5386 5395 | -0.8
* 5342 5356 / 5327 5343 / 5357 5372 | 0.7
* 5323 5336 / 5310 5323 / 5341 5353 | 1.5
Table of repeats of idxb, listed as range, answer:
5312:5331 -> 9.43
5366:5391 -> 11.1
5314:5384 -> 10.8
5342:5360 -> 11.4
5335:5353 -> 10.6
